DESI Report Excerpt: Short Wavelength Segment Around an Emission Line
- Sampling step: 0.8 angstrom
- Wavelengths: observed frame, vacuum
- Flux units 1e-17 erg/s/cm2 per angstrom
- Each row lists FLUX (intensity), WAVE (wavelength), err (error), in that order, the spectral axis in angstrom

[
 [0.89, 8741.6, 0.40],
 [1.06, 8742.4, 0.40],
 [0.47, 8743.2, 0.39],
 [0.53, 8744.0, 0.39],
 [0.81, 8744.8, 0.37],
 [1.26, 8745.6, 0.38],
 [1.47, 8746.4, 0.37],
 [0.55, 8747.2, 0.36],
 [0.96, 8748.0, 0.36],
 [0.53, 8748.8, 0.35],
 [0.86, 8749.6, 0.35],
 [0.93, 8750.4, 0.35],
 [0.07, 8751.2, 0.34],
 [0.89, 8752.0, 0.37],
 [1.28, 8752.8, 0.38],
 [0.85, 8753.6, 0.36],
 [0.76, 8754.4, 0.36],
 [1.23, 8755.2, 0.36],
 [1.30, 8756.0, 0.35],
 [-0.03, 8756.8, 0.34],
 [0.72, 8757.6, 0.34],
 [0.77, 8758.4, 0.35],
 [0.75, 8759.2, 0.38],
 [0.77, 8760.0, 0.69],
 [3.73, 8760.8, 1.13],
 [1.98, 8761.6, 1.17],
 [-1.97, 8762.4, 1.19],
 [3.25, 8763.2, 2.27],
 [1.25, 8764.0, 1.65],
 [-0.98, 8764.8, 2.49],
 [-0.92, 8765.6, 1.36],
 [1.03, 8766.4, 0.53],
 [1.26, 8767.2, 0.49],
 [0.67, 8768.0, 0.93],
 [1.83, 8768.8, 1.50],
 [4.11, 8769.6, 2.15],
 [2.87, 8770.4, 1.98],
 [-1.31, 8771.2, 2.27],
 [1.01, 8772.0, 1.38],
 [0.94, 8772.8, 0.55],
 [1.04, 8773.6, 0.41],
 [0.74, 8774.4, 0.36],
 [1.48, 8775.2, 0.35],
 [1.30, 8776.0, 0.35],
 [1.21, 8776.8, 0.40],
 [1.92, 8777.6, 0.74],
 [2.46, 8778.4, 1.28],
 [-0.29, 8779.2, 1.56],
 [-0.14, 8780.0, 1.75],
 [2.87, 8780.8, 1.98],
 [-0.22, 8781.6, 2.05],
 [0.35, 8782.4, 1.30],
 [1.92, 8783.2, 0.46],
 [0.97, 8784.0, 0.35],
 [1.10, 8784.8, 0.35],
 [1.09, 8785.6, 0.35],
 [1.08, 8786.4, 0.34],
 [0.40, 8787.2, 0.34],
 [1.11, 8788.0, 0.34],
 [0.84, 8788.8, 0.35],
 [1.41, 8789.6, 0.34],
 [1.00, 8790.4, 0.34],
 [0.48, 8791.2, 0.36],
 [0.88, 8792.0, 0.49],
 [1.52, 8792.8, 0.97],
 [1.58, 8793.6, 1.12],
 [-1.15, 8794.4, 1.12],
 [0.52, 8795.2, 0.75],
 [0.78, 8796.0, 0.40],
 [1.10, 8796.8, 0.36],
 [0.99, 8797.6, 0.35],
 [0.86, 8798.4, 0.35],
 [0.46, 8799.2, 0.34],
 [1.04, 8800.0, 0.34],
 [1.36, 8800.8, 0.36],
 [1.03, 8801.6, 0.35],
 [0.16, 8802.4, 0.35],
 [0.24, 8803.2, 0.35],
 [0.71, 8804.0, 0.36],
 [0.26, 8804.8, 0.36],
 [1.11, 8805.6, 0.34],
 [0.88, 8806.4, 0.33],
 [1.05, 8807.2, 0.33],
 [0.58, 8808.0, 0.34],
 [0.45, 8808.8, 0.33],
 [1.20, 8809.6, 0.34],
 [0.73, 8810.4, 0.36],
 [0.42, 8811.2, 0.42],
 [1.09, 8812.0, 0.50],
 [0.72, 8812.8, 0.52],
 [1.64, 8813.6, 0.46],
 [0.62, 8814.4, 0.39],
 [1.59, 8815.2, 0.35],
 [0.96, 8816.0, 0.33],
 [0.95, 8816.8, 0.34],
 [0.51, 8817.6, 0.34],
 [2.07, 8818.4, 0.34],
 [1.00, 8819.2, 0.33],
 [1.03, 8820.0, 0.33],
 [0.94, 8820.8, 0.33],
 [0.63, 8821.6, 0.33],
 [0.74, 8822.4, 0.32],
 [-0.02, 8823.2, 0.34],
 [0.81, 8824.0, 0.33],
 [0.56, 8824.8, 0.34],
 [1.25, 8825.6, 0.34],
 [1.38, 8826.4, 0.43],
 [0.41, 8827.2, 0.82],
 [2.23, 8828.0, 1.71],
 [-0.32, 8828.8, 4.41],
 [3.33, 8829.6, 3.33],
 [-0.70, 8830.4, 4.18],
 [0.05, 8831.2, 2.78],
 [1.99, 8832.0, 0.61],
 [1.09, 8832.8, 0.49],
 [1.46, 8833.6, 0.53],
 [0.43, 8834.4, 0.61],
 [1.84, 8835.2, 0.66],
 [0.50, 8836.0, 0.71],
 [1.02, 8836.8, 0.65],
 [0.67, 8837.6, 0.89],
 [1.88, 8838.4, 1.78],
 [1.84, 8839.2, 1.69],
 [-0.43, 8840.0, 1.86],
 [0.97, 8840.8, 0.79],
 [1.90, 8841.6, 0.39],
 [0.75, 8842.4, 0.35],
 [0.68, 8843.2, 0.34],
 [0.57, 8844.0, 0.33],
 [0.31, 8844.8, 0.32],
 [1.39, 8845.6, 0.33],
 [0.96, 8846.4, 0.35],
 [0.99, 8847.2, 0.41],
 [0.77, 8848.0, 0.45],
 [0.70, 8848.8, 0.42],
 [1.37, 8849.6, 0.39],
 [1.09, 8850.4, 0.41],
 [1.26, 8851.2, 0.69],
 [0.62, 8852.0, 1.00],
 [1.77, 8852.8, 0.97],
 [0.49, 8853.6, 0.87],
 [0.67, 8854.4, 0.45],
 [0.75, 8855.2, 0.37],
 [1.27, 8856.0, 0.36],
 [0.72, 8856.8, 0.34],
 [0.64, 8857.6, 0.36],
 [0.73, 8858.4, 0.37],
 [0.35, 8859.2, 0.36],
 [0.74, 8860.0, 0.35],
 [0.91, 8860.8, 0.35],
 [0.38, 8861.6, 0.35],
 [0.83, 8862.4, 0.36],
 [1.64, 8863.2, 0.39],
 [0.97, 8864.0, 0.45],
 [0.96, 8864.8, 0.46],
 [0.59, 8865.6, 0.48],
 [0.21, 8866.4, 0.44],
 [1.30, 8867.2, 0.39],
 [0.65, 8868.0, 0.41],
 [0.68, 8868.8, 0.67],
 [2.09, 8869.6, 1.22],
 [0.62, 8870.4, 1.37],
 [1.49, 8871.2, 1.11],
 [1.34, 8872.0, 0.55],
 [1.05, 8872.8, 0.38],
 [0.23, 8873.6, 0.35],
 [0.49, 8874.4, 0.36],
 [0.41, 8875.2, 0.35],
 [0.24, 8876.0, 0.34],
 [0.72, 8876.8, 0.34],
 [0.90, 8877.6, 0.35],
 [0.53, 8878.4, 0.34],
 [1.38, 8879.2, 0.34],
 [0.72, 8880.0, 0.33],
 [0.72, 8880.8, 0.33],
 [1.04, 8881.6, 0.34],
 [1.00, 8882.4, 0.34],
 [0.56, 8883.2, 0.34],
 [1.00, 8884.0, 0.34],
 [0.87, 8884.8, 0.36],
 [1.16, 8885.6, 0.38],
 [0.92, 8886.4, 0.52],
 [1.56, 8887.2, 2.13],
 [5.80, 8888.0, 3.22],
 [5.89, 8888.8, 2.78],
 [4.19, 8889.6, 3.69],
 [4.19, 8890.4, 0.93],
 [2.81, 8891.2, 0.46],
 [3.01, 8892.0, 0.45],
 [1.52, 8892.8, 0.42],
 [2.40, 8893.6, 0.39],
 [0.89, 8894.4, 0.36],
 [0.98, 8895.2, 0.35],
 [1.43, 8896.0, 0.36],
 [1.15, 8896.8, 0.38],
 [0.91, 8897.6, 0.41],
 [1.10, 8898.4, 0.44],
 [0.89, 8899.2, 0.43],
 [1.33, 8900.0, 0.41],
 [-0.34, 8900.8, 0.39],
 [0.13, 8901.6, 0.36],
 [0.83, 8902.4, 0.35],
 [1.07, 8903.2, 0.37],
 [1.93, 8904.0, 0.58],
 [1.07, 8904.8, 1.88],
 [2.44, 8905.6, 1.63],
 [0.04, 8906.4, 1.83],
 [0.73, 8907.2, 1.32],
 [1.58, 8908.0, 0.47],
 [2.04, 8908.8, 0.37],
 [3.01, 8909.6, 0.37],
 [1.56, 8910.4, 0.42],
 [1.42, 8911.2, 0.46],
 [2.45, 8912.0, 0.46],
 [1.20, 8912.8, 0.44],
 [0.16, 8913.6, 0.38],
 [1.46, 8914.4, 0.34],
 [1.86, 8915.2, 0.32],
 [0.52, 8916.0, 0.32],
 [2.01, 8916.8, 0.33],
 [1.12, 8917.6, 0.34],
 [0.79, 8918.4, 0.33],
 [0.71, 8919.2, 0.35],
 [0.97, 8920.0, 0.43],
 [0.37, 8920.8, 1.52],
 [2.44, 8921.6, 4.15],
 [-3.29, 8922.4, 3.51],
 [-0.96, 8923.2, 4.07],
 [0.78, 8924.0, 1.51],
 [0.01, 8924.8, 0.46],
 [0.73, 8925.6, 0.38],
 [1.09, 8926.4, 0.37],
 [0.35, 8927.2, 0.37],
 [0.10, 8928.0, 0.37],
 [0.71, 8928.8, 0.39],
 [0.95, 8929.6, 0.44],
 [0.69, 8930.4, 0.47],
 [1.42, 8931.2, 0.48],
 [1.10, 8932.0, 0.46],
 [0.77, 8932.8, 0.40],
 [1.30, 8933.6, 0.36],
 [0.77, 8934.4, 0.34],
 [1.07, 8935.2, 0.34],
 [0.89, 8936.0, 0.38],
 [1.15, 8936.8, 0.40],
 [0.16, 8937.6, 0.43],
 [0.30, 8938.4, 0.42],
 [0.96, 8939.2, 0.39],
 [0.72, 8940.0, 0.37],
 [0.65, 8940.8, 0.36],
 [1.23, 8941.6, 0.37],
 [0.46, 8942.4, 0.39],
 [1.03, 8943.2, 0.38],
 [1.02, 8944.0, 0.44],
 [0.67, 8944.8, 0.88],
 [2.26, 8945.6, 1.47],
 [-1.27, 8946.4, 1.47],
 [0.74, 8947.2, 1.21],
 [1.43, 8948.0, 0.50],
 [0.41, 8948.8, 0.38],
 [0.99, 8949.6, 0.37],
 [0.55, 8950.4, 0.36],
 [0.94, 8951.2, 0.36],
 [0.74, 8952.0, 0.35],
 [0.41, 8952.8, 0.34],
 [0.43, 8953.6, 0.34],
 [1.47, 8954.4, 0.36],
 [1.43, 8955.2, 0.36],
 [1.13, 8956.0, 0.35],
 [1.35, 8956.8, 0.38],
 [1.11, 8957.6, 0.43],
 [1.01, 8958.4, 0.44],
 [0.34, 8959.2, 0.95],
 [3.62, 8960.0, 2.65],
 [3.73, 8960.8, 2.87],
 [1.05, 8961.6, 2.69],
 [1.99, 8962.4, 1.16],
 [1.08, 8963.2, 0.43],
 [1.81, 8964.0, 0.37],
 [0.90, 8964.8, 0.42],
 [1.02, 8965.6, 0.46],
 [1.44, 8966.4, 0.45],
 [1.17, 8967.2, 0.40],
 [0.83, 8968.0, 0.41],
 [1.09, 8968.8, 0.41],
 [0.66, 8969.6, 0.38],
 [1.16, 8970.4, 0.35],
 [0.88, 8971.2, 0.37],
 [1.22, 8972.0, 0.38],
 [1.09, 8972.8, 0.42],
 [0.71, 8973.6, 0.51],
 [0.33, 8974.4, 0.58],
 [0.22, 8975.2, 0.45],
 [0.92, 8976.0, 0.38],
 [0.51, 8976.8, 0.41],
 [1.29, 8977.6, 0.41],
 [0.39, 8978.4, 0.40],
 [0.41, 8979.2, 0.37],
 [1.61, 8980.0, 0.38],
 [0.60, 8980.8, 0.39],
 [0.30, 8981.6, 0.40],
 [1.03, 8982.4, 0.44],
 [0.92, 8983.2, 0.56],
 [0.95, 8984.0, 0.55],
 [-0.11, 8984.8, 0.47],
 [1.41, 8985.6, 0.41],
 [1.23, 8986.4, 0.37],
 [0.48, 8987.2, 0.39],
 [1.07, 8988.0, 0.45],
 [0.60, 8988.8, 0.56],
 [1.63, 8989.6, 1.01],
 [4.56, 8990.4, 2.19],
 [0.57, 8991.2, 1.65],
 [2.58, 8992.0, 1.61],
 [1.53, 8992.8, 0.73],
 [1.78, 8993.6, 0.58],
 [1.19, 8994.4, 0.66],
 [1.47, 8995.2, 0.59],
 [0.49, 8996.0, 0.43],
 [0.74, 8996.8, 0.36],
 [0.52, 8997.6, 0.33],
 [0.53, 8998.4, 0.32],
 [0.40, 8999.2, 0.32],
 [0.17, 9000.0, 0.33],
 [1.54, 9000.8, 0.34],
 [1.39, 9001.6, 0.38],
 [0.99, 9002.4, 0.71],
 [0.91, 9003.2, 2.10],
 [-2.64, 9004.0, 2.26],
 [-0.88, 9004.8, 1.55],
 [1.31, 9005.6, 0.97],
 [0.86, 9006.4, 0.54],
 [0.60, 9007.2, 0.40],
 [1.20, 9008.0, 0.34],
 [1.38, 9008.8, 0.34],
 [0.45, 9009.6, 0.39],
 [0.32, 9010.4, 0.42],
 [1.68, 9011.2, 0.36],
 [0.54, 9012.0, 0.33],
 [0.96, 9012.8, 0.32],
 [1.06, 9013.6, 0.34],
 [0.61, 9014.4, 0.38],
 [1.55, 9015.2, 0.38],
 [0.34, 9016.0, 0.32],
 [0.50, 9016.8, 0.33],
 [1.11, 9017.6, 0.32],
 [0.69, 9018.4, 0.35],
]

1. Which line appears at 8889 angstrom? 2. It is [S II]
